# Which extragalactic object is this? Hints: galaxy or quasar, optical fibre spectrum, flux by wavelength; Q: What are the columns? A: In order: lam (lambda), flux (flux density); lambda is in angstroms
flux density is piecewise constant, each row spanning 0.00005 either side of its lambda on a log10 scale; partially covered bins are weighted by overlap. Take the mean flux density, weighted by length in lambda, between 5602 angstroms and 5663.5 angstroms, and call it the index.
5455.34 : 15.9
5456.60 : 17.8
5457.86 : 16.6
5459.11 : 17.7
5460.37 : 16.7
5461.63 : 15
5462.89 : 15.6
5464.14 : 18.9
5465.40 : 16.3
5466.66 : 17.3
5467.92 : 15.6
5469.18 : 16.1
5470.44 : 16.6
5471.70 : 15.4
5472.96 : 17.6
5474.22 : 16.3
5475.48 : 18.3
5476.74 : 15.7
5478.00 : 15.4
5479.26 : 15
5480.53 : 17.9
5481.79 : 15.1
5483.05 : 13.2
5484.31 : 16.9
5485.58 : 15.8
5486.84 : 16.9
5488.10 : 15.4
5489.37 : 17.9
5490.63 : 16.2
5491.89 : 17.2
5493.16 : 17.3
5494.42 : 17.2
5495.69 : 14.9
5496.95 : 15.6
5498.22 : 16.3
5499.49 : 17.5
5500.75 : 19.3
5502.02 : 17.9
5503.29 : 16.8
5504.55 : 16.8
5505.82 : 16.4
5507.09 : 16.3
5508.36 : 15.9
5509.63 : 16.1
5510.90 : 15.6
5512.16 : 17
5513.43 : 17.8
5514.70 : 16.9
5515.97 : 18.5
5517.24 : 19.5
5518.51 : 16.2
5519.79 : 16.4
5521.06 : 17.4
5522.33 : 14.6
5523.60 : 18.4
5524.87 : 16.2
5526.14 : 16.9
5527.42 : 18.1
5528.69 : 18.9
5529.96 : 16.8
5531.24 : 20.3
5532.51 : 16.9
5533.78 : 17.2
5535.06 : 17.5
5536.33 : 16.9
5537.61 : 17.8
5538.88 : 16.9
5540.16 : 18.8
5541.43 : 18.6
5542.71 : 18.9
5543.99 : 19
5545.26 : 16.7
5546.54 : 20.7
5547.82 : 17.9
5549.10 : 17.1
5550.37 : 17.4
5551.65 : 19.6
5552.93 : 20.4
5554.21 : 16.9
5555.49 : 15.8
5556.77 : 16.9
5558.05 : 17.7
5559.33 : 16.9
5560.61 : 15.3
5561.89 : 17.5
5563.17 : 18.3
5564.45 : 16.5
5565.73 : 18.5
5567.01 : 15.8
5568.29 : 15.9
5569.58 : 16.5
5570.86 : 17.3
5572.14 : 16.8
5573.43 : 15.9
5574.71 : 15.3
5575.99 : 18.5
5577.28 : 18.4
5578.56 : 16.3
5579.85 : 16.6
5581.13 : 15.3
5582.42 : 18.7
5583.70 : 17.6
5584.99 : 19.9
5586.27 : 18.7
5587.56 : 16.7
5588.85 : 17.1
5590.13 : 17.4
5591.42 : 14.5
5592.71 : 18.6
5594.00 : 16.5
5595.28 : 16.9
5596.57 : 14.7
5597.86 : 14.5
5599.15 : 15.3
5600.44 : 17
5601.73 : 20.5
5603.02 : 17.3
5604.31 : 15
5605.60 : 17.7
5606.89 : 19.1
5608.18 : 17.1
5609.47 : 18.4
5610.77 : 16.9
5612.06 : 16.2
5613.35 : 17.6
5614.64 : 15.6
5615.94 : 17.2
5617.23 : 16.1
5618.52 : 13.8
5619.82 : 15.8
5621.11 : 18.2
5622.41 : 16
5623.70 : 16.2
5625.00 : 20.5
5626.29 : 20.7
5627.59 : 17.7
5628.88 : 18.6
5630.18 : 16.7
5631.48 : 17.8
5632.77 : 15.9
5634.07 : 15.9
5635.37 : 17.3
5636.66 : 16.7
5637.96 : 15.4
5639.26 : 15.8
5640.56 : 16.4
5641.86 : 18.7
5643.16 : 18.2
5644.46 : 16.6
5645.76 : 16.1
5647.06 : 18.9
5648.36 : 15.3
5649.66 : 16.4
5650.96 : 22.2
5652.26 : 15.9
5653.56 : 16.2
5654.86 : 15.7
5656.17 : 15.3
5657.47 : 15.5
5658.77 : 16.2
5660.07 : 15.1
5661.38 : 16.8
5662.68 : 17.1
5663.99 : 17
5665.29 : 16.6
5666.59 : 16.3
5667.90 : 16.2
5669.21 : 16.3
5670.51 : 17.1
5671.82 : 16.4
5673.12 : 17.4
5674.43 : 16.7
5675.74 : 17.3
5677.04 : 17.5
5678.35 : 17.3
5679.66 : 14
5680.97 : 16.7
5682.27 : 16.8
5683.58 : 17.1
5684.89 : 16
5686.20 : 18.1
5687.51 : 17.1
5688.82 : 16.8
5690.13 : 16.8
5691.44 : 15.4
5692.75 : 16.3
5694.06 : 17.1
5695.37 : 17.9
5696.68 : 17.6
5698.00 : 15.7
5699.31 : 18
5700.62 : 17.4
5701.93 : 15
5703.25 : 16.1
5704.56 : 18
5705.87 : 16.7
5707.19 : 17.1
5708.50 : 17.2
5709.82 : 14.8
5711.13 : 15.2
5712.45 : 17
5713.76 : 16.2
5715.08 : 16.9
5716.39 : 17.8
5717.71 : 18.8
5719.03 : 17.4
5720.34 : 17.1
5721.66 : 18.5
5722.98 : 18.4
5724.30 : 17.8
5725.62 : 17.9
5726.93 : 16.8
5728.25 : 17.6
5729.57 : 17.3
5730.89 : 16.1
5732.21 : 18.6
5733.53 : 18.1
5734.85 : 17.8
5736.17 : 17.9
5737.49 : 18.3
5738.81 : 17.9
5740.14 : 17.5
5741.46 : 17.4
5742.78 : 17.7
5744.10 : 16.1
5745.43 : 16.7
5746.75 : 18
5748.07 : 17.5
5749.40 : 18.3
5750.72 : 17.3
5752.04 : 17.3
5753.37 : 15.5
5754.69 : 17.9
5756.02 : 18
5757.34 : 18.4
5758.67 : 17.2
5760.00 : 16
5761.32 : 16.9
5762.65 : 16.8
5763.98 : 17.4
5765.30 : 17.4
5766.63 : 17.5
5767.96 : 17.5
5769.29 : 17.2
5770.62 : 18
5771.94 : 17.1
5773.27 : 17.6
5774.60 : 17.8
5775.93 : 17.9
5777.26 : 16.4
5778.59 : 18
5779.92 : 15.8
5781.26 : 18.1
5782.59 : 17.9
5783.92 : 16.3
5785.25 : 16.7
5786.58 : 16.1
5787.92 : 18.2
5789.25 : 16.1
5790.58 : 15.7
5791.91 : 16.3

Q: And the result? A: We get 17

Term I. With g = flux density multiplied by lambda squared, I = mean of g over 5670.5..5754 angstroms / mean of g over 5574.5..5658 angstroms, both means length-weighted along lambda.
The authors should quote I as 1.0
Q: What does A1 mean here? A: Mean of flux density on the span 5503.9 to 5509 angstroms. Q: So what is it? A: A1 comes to 16.4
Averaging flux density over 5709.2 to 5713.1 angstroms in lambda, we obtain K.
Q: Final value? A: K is 15.7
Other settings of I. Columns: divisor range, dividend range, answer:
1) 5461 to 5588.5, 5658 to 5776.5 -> 1.07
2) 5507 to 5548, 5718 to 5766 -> 1.08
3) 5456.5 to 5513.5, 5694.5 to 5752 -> 1.14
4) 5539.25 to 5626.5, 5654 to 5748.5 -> 1.02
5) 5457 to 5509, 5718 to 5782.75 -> 1.16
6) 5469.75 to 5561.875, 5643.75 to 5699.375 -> 1.03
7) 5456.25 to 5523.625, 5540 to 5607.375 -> 1.07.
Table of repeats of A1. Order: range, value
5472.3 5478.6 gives 16.7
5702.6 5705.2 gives 17.1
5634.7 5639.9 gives 16.3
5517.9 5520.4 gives 16.2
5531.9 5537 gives 17.1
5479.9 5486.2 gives 15.8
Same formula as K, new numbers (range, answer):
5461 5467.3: 16.6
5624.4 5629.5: 19.4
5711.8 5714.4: 16.6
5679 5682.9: 15.8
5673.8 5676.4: 17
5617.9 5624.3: 16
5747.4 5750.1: 17.9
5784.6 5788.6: 17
